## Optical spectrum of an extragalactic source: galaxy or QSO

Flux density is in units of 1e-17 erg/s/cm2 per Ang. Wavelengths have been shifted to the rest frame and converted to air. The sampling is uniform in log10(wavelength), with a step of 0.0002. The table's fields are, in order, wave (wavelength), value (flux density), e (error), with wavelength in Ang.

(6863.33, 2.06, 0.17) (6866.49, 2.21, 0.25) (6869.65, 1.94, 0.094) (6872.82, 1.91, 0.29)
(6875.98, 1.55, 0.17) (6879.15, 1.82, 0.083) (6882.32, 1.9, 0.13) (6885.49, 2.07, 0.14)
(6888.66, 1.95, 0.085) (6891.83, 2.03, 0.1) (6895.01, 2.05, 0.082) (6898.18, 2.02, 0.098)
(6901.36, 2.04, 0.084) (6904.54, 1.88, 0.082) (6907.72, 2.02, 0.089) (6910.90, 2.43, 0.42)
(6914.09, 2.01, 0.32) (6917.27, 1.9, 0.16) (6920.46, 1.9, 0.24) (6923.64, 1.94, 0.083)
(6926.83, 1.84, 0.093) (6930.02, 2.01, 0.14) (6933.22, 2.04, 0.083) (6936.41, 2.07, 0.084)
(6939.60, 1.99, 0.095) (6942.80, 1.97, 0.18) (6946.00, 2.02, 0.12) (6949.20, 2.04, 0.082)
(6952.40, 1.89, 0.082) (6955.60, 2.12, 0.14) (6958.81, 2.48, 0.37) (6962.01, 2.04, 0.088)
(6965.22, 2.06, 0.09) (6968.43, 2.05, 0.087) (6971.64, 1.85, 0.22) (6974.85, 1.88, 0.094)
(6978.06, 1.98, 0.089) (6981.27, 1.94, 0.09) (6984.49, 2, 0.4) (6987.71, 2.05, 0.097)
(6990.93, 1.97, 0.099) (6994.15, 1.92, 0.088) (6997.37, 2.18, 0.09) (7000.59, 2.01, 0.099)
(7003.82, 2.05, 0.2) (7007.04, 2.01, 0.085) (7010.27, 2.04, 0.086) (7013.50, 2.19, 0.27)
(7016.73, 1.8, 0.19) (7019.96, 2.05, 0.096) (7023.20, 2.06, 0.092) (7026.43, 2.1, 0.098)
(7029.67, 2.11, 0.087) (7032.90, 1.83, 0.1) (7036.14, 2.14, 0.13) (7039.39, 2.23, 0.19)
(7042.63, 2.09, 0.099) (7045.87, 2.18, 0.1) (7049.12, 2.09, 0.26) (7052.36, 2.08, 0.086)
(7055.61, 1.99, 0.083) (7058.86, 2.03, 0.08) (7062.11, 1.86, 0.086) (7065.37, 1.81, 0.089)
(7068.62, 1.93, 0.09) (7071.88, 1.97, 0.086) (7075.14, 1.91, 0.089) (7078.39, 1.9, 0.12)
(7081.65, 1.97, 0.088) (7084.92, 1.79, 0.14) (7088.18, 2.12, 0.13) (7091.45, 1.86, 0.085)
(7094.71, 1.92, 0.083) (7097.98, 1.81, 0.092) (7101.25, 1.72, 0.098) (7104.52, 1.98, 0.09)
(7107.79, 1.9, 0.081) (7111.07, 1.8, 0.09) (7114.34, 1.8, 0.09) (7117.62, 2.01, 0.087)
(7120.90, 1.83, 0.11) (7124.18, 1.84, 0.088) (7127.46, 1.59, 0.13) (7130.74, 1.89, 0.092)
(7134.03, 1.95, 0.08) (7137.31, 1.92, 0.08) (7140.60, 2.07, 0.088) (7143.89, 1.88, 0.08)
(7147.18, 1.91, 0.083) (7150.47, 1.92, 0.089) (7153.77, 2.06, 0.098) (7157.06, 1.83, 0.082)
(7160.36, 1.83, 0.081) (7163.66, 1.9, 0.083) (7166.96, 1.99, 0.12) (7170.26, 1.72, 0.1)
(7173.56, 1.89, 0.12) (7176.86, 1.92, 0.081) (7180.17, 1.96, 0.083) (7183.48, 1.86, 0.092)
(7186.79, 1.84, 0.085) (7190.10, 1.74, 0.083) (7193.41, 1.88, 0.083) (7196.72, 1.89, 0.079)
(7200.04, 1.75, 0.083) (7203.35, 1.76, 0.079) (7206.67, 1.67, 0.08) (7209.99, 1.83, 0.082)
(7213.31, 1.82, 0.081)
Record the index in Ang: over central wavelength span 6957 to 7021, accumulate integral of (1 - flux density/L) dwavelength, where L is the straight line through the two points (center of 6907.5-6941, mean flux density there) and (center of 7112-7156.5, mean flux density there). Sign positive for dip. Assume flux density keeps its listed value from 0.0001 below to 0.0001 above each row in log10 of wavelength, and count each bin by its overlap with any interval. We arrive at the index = -1.6 Ang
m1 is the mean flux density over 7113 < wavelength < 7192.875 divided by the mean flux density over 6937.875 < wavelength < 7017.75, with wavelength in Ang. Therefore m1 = 0.93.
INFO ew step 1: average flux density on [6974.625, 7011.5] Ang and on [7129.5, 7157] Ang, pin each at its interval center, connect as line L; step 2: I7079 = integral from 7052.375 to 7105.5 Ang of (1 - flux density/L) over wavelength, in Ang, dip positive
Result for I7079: 1.5 Ang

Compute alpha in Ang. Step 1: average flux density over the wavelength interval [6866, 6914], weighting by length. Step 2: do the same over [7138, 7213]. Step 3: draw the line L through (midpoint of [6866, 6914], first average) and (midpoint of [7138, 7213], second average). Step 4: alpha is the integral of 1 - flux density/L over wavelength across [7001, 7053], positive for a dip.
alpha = -3.67 Ang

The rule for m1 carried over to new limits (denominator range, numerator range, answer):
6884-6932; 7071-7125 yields 0.94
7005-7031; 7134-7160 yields 0.95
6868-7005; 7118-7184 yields 0.95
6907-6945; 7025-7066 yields 1.02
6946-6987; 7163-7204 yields 0.92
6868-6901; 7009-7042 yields 1.07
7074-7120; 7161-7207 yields 0.98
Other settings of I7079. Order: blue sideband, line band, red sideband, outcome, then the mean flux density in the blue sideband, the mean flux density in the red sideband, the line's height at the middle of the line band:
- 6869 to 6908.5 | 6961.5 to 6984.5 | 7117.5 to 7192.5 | -0.6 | 1.94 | 1.88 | 1.92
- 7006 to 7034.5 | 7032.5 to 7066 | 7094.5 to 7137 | -1.3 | 2.02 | 1.85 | 1.97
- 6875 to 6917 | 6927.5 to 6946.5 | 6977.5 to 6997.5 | -0.2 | 1.99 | 1.99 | 1.99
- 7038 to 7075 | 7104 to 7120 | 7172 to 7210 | 0.4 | 2.02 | 1.83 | 1.94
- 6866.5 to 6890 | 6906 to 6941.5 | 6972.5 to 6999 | -1.4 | 1.9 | 1.99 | 1.94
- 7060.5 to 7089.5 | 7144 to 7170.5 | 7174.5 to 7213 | -0.7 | 1.92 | 1.83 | 1.86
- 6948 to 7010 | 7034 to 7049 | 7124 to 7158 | -1.2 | 2.03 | 1.9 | 1.98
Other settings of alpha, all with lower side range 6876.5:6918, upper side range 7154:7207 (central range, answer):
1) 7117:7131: 0.5 Ang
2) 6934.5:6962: -1.4 Ang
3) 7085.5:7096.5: -0.3 Ang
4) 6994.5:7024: -1.5 Ang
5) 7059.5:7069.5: 0.2 Ang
